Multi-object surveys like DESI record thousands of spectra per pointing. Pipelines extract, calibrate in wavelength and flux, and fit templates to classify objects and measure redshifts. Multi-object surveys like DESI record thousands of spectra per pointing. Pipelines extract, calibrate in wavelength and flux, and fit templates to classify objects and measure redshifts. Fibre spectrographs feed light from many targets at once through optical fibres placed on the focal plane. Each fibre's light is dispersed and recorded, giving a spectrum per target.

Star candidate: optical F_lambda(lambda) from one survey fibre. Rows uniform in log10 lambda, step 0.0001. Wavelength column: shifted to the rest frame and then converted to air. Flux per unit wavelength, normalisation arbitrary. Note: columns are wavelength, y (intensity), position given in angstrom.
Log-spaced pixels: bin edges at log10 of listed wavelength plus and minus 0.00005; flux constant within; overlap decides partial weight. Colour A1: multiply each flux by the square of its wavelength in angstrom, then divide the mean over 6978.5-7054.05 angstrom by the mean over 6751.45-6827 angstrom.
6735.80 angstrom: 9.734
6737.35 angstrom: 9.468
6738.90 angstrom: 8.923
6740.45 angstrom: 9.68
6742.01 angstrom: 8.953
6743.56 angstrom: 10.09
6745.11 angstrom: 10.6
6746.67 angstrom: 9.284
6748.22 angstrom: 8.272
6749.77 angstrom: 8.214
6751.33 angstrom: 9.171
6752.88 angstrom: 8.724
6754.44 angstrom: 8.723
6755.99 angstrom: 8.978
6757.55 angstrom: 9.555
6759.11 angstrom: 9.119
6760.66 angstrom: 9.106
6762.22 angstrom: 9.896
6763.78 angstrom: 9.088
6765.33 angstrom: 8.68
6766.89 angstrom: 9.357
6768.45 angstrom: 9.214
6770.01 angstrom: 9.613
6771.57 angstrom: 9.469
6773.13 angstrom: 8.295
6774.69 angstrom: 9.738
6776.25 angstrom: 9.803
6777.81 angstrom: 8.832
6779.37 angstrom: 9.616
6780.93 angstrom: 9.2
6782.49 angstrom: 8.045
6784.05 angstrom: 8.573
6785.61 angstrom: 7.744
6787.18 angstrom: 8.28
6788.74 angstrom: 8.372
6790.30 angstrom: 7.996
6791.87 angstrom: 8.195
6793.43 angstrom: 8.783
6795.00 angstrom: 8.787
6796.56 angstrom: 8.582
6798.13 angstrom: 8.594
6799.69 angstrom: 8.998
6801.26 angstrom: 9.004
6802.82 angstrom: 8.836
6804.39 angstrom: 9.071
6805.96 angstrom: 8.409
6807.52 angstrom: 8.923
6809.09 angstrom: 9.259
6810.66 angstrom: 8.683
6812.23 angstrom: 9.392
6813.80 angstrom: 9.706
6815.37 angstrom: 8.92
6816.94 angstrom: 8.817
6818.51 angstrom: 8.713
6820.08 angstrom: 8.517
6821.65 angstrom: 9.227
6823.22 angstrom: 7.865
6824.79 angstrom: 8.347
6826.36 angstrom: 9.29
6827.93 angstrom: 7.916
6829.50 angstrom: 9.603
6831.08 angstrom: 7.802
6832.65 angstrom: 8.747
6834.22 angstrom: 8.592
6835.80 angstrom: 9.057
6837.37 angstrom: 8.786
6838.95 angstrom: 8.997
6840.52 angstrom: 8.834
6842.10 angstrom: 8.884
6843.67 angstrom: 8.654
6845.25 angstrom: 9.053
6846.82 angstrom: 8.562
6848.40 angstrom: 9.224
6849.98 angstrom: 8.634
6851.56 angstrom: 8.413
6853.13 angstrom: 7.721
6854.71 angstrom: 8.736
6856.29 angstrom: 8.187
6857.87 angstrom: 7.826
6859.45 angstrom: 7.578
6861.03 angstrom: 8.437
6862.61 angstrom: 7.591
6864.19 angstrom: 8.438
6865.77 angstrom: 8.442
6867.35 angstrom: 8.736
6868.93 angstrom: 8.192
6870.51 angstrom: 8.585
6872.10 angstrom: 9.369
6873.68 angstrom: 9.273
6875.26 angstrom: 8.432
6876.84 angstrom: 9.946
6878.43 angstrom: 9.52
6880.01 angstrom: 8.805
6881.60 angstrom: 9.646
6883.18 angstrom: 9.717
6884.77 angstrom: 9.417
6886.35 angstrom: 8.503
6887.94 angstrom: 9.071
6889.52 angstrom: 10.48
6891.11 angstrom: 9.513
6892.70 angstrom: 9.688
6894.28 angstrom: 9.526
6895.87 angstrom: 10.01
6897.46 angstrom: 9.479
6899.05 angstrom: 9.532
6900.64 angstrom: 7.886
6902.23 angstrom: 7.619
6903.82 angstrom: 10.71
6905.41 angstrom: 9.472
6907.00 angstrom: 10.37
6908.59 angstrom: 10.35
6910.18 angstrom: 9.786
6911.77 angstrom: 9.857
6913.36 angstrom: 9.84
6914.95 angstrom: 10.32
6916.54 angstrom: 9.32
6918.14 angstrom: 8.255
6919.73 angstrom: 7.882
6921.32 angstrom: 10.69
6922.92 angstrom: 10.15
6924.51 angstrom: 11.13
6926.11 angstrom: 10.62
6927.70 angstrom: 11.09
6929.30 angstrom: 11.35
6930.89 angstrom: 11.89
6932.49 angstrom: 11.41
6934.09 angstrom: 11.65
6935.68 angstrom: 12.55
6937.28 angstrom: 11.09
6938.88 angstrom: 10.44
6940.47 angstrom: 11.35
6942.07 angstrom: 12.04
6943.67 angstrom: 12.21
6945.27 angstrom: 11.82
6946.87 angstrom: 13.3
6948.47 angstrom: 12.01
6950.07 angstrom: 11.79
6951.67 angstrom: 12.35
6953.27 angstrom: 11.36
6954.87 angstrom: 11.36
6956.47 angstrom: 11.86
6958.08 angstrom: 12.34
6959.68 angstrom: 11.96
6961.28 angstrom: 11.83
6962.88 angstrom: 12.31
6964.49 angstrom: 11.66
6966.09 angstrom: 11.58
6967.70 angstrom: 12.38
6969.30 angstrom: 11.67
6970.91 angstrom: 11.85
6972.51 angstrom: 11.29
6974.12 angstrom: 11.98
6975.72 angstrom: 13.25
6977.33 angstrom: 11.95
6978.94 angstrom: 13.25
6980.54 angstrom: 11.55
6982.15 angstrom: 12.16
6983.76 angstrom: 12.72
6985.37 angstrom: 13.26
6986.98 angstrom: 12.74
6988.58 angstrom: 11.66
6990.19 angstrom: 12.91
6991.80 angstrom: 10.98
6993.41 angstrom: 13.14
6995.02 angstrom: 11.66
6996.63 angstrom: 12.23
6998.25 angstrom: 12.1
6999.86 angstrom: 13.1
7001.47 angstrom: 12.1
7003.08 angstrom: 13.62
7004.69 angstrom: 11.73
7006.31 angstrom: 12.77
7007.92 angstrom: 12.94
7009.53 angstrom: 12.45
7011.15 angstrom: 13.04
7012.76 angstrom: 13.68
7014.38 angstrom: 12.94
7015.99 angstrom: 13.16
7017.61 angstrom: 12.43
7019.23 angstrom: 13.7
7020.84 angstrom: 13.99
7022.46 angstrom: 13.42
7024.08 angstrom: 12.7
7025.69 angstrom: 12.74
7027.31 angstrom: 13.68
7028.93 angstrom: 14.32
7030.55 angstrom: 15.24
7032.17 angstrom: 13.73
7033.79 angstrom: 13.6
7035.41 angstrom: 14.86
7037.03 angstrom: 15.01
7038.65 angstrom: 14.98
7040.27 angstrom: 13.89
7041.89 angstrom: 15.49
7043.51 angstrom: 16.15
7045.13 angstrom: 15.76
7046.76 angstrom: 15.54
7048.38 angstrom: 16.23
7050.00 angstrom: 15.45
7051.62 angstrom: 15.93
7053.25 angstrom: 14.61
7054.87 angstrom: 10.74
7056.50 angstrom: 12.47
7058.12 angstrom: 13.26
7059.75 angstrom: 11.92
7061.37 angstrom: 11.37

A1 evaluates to 1.62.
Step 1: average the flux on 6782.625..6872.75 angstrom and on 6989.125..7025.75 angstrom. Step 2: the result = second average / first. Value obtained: 1.5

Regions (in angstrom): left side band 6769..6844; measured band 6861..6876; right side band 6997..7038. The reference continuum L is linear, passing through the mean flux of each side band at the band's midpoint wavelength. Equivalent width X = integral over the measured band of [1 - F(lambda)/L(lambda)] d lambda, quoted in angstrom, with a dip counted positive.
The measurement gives 2.3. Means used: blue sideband 8.8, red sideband 13.3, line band 8.56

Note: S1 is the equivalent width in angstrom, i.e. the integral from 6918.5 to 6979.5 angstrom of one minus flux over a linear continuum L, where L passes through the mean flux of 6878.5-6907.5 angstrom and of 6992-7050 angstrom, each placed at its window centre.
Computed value -1.9 angstrom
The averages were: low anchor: 9.41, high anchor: 13.7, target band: 11.6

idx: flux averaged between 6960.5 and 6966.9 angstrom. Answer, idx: 11.8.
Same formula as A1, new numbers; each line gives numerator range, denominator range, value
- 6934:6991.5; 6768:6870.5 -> 1.44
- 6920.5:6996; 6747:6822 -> 1.40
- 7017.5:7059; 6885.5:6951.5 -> 1.42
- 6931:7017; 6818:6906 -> 1.42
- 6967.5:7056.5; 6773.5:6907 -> 1.58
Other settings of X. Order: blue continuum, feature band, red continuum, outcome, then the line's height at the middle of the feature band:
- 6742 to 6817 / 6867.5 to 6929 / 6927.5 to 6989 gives 8.0 angstrom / 11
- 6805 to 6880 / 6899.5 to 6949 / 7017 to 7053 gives 2.7 angstrom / 11.2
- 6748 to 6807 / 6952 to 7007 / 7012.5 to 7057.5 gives 3.5 angstrom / 13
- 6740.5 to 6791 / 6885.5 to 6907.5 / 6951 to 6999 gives 3.1 angstrom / 11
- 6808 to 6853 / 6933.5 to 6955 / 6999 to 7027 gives -0.8 angstrom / 11.4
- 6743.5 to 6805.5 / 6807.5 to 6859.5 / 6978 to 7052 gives 6.9 angstrom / 10.1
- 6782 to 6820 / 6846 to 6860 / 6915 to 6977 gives 1.9 angstrom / 9.68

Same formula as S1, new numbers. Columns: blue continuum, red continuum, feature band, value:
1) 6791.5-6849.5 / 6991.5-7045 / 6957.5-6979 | 0.4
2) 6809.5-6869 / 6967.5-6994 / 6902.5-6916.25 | 0.6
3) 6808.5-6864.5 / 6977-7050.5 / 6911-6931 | 1.5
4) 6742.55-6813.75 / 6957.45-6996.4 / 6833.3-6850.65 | 2.0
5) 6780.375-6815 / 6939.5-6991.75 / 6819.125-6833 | 1.0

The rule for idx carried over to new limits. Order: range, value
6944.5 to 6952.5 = 12.3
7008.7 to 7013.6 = 13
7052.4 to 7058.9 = 12.8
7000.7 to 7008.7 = 12.6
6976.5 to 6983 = 12.2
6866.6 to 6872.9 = 8.72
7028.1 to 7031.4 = 14.7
